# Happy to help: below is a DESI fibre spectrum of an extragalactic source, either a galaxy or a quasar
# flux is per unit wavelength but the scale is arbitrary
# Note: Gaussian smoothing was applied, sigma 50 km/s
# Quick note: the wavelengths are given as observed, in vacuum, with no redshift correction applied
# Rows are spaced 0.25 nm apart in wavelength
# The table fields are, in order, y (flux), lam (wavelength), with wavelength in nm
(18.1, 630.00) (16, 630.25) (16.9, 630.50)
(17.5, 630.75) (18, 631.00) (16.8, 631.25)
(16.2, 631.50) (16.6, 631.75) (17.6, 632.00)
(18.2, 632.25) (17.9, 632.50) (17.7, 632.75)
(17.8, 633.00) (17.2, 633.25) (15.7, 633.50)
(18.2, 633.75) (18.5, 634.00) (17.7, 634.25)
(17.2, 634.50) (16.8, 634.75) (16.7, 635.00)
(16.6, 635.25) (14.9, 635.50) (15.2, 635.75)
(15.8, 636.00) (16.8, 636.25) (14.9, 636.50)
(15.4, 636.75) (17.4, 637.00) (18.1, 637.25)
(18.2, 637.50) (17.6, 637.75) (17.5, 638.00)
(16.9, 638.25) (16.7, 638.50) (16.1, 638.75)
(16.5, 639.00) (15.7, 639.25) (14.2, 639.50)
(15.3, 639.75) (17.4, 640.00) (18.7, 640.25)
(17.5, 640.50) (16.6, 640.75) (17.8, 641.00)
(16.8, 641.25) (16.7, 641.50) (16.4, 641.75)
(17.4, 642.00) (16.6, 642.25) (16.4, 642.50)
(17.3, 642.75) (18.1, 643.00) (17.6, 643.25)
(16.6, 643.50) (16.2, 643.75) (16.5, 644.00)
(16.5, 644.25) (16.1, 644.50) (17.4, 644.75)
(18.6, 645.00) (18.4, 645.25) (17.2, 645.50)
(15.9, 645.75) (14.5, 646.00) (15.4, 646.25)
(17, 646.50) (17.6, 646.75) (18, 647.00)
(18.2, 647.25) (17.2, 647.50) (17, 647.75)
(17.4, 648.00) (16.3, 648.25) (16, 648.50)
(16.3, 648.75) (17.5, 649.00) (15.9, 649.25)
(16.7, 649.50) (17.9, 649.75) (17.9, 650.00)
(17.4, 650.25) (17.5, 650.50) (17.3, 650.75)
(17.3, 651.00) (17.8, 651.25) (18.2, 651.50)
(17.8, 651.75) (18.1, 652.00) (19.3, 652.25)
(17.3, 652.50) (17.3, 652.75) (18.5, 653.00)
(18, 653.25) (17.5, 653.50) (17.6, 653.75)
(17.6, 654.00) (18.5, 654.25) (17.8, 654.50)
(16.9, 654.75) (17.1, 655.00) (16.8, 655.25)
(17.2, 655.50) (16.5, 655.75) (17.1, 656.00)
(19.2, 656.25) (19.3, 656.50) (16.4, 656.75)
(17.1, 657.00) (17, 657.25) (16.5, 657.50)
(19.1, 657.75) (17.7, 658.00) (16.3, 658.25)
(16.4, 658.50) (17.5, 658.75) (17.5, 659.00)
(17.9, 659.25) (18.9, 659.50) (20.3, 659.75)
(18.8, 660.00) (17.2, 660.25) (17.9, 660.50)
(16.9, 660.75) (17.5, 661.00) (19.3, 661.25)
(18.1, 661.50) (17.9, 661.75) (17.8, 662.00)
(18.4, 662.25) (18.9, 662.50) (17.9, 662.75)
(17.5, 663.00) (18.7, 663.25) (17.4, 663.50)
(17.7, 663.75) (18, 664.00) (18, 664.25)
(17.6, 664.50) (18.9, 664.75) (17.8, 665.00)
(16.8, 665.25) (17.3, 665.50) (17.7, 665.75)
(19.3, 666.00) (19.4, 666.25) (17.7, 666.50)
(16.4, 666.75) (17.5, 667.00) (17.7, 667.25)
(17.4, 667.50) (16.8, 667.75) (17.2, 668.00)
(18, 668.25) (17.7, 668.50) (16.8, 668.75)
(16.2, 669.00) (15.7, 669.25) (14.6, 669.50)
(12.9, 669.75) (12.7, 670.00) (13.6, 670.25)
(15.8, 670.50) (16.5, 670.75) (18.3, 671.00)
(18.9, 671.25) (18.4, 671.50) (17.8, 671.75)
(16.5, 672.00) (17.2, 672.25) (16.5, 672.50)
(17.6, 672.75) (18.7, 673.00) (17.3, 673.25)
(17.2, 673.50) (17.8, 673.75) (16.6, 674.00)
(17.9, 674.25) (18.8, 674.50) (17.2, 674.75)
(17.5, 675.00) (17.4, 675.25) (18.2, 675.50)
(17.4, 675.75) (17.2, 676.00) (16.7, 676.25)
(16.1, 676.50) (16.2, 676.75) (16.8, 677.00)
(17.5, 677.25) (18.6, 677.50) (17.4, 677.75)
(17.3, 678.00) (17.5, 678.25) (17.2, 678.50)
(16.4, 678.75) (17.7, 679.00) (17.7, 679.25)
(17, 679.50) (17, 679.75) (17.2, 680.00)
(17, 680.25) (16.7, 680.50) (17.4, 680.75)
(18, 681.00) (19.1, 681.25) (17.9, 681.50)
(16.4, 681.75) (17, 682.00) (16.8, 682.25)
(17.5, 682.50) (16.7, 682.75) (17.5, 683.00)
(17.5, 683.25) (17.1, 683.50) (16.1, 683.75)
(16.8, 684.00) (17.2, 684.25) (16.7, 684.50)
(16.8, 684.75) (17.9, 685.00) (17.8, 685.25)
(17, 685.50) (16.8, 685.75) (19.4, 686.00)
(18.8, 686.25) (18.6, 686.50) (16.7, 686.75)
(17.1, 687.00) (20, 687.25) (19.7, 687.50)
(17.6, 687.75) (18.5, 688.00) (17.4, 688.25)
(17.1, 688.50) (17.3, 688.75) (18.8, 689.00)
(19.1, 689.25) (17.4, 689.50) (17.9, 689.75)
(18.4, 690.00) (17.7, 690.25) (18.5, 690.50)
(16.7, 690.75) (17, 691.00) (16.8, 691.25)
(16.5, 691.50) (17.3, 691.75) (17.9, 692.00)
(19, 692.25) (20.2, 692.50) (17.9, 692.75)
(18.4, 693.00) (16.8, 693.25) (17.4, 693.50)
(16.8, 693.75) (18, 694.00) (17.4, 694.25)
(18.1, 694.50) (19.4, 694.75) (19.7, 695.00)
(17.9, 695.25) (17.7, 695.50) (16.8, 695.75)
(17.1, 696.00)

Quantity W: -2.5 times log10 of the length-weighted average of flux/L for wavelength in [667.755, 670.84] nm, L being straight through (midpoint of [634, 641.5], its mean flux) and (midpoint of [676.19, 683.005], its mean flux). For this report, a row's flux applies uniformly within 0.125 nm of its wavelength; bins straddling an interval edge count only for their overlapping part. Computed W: 0.09 mag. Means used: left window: 16.7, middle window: 15.7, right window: 17.2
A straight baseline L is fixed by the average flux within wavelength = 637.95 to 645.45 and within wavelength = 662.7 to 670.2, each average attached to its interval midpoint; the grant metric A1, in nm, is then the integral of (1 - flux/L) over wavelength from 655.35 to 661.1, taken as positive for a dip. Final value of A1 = -0.205 nm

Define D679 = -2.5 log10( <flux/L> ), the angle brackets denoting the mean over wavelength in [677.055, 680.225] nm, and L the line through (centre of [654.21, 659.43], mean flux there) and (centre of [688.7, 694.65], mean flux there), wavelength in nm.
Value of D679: 0.02 mag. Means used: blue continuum 17.4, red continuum 17.8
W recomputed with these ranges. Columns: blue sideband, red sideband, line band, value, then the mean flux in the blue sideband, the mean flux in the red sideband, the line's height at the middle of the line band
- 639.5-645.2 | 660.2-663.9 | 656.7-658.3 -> 0.03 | 17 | 18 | 17.7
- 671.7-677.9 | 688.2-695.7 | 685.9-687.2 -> -0.03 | 17.4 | 17.9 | 17.7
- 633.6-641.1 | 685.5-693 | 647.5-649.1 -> 0.02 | 16.8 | 18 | 17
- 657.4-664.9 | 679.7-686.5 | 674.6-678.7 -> 0.02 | 18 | 17.4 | 17.5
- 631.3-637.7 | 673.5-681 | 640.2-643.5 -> -0.01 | 16.9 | 17.3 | 17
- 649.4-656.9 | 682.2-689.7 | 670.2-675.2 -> 0.02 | 17.7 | 17.7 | 17.7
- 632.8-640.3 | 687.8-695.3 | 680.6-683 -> 0.02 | 16.7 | 17.9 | 17.7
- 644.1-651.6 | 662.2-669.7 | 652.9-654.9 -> -0.03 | 17.1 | 17.5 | 17.2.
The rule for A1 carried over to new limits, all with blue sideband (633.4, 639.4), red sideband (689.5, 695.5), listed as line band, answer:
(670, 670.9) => 0.12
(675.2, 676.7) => 0.04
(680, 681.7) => 0.00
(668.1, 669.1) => 0.01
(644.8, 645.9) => -0.04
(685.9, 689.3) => -0.09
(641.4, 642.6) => 0.01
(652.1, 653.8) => -0.09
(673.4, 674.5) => 0.00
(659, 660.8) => -0.11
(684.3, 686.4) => 0.01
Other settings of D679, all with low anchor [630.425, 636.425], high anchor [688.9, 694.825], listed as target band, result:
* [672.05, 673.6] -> 0.01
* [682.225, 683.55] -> 0.03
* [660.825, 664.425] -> -0.04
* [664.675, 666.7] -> -0.03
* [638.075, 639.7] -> 0.07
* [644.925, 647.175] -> 0.02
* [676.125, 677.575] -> 0.05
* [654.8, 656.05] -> 0.03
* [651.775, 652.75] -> -0.05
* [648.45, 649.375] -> 0.05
